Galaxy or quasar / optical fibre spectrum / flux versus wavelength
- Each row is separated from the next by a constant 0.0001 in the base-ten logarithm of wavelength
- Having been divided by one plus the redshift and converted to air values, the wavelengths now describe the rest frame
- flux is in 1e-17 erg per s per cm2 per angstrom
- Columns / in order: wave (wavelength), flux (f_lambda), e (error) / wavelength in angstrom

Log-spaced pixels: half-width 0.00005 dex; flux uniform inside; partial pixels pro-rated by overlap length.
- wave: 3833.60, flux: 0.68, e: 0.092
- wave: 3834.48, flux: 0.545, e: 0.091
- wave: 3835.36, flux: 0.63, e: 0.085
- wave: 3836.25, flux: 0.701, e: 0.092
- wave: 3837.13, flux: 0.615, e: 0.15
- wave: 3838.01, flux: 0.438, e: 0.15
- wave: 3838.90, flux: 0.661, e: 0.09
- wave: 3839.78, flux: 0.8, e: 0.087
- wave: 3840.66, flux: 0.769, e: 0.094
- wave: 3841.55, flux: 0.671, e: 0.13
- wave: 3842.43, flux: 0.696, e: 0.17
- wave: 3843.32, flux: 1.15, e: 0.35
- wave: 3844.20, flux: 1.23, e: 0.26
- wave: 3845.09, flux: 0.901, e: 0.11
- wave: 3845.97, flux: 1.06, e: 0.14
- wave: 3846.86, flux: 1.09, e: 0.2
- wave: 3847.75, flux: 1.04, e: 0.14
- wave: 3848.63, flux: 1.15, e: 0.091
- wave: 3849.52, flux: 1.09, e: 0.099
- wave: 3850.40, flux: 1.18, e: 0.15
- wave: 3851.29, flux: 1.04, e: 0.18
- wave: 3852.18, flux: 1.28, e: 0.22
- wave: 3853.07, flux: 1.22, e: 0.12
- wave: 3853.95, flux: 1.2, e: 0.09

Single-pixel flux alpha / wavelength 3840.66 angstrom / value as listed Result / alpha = 0.769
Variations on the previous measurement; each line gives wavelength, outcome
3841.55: 0.671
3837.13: 0.615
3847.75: 1.04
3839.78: 0.8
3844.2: 1.23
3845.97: 1.06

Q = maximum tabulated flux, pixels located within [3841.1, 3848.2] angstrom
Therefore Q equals 1.23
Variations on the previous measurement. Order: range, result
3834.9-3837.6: 0.701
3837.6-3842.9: 0.8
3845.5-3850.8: 1.18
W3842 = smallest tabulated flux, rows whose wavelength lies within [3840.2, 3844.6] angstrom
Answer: 0.671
